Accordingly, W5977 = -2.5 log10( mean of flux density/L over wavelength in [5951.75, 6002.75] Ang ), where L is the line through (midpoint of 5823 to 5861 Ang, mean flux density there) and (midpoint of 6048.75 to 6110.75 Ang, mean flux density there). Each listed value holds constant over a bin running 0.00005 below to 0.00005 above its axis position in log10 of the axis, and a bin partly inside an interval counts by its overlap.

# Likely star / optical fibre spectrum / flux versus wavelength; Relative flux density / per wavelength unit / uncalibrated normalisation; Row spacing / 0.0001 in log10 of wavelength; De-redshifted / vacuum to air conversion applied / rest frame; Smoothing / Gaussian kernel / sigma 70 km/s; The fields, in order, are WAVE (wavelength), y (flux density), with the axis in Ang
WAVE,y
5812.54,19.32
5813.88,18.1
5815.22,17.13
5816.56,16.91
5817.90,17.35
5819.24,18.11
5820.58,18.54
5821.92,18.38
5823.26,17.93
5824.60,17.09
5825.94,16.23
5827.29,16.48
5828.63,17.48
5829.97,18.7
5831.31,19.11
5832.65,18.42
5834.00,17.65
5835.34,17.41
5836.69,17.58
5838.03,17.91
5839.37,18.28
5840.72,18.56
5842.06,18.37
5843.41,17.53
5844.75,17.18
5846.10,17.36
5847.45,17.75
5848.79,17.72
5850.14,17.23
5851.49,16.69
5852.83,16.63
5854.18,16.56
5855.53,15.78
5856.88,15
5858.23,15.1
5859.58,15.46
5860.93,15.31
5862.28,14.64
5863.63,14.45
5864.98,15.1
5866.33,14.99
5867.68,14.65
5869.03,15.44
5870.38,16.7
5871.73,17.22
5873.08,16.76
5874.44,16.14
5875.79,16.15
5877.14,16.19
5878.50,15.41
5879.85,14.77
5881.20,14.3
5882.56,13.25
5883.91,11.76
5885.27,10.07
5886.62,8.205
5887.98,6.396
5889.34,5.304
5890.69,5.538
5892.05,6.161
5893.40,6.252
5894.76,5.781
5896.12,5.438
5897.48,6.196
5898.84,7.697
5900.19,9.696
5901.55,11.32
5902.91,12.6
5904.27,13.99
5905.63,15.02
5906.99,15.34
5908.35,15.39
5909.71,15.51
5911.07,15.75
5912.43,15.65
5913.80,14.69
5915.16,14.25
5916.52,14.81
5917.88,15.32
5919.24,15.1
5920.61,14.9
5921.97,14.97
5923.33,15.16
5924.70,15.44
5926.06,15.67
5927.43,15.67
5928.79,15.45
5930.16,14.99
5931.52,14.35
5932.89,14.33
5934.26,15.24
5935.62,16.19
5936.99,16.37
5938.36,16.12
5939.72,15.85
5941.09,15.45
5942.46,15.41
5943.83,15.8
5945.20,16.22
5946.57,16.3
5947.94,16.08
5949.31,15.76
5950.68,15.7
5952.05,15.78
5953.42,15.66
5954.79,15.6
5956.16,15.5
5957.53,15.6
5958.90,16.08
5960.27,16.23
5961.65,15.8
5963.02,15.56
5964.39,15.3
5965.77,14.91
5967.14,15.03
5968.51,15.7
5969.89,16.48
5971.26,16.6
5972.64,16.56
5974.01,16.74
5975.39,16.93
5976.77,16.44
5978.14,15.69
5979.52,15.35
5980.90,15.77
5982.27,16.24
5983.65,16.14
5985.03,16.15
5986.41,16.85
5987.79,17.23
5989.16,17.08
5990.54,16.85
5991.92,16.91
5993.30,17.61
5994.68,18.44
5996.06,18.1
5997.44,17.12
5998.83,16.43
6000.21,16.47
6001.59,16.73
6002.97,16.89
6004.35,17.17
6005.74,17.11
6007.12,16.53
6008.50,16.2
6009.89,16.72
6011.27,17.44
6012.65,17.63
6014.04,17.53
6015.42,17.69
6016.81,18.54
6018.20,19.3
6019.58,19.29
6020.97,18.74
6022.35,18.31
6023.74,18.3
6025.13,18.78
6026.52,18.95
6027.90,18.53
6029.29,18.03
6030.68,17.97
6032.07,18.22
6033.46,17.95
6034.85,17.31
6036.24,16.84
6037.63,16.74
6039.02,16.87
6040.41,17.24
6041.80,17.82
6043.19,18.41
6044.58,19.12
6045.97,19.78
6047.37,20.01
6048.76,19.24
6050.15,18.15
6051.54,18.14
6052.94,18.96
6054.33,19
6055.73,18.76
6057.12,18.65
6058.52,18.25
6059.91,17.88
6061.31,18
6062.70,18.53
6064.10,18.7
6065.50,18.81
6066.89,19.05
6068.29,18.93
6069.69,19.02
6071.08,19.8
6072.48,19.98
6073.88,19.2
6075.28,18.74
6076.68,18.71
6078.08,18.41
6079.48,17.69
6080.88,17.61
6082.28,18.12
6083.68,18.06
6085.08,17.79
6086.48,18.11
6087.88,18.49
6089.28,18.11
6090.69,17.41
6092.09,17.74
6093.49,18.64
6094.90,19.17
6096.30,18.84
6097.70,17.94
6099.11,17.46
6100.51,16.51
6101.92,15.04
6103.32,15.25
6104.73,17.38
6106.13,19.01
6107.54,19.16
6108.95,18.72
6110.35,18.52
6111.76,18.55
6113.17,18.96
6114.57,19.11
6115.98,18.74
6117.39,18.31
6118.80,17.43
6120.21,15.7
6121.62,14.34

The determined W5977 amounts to 0.095 mag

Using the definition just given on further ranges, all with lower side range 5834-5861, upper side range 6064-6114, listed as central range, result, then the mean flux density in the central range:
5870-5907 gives 0.46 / 11.3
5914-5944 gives 0.14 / 15.3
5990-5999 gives 0.02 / 17.4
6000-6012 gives 0.06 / 16.8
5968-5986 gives 0.09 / 16.2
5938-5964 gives 0.11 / 15.8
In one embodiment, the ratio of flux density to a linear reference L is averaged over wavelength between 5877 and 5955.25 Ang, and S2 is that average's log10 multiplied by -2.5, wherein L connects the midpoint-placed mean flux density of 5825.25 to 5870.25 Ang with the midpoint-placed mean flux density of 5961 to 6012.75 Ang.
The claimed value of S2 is 0.24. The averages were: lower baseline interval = 16.7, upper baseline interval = 16.5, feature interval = 13.4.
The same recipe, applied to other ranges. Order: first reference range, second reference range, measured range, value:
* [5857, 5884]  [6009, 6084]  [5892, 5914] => 0.36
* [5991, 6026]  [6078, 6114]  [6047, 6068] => -0.05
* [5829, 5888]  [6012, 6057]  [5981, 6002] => 0.05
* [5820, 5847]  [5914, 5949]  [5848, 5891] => 0.19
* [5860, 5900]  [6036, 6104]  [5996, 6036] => -0.08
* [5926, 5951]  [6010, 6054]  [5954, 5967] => 0.04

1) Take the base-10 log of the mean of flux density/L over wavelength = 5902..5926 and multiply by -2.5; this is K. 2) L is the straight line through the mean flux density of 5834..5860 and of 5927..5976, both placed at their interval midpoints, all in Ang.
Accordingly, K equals 0.09 mag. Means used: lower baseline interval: 17.1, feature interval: 14.9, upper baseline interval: 15.8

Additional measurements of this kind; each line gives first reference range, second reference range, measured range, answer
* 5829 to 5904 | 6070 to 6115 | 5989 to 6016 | -0.04 mag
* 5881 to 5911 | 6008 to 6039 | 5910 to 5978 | -0.20 mag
